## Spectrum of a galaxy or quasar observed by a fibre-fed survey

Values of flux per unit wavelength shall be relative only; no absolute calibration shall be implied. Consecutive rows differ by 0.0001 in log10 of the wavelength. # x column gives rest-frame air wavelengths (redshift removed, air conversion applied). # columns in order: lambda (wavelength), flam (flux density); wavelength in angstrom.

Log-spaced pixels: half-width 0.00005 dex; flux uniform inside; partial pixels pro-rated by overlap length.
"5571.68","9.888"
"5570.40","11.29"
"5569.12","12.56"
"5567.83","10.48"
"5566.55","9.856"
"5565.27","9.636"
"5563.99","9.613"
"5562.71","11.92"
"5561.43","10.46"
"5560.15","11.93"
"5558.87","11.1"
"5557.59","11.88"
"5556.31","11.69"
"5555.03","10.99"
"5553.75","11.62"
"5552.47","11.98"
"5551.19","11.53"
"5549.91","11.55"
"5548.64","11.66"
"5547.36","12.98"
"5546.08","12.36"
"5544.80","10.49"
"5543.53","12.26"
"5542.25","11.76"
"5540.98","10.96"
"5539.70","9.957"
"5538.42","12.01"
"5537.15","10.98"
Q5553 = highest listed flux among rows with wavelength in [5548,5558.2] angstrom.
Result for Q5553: 11.98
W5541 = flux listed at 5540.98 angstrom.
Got 10.96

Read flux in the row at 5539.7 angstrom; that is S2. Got 9.957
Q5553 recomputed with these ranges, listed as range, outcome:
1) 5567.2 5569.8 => 12.56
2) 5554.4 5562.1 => 11.93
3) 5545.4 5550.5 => 12.98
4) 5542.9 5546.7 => 12.36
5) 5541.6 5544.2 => 12.26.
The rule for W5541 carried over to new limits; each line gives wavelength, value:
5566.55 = 9.856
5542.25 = 11.76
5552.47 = 11.98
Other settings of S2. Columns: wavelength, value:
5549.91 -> 11.55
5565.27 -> 9.636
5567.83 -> 10.48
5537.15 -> 10.98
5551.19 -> 11.53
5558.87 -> 11.1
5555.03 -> 10.99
